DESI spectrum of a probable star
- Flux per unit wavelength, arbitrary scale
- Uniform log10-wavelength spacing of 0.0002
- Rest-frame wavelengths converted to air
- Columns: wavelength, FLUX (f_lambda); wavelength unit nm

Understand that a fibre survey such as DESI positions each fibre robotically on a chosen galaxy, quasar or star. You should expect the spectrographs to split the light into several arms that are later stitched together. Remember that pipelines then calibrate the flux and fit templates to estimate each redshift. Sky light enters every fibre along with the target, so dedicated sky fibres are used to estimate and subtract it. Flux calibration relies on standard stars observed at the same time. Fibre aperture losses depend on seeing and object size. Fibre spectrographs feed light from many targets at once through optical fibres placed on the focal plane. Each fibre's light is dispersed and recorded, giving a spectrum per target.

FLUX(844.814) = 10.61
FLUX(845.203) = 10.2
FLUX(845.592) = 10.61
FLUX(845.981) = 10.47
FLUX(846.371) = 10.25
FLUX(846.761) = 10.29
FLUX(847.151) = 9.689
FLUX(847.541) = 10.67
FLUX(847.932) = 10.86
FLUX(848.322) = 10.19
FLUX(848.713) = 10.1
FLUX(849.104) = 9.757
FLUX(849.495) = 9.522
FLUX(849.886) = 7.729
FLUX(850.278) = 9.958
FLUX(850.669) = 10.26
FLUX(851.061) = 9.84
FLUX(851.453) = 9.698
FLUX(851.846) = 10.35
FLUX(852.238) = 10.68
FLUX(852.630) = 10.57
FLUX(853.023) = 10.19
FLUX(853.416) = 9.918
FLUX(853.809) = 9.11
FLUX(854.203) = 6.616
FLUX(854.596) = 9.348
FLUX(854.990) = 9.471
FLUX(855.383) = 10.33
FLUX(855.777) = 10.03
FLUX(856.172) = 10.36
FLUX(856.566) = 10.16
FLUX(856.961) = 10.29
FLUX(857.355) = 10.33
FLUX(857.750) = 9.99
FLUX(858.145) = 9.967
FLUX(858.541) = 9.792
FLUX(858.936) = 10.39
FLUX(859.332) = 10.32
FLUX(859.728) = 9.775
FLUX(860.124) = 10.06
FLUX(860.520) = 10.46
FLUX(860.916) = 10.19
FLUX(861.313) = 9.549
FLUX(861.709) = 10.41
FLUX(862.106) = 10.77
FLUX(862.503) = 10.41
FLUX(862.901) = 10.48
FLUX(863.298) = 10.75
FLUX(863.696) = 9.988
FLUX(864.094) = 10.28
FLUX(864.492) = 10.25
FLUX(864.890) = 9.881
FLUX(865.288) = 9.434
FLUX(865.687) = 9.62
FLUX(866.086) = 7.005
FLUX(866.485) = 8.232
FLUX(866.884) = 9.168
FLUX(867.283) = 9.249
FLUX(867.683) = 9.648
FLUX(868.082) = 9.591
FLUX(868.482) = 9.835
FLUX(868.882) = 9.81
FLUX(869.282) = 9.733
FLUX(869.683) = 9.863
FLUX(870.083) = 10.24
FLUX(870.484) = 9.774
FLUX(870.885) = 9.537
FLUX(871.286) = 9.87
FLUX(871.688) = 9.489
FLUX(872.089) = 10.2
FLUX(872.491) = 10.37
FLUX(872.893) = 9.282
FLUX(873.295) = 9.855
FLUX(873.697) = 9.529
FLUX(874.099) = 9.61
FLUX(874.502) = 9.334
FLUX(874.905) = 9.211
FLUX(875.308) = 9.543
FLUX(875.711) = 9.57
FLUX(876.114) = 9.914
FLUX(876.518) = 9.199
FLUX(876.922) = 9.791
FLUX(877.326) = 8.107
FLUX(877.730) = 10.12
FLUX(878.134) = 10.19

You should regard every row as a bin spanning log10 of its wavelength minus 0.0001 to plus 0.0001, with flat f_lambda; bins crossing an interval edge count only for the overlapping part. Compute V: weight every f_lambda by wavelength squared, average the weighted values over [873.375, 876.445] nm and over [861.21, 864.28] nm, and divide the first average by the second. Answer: 0.95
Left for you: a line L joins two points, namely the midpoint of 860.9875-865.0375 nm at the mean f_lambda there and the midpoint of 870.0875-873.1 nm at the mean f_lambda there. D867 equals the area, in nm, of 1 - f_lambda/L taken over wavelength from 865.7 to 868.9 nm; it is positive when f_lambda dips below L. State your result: 0.31 nm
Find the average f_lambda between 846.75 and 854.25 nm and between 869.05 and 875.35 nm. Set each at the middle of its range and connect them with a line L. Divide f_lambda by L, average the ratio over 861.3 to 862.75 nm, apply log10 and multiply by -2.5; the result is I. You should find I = -0.07 mag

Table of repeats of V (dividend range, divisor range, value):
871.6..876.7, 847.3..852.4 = 1.02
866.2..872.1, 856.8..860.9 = 0.97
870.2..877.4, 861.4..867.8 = 1.01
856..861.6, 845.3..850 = 1.03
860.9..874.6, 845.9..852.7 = 1.01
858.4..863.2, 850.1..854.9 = 1.08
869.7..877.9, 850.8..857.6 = 1.02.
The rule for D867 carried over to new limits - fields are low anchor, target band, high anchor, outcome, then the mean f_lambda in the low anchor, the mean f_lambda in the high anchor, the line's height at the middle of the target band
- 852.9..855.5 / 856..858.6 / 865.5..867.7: -0.30 nm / 9.23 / 8.75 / 9.11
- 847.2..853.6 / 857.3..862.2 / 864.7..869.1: -0.29 nm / 10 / 9.23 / 9.57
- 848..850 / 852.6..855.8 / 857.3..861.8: 0.14 nm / 9.62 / 10.1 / 9.85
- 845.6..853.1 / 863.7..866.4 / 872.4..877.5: 0.08 nm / 10.1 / 9.47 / 9.7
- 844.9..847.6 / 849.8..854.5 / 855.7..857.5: 0.30 nm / 10.3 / 10.2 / 10.3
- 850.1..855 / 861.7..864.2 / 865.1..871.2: -0.25 nm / 9.7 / 9.39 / 9.49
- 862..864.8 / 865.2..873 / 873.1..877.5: 0.33 nm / 10.4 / 9.43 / 9.93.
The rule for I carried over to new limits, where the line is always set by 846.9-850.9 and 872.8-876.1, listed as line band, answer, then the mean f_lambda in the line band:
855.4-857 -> -0.05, 10.2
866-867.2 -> 0.15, 8.35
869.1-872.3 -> -0.03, 9.84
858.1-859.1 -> -0.03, 10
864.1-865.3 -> -0.04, 9.99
